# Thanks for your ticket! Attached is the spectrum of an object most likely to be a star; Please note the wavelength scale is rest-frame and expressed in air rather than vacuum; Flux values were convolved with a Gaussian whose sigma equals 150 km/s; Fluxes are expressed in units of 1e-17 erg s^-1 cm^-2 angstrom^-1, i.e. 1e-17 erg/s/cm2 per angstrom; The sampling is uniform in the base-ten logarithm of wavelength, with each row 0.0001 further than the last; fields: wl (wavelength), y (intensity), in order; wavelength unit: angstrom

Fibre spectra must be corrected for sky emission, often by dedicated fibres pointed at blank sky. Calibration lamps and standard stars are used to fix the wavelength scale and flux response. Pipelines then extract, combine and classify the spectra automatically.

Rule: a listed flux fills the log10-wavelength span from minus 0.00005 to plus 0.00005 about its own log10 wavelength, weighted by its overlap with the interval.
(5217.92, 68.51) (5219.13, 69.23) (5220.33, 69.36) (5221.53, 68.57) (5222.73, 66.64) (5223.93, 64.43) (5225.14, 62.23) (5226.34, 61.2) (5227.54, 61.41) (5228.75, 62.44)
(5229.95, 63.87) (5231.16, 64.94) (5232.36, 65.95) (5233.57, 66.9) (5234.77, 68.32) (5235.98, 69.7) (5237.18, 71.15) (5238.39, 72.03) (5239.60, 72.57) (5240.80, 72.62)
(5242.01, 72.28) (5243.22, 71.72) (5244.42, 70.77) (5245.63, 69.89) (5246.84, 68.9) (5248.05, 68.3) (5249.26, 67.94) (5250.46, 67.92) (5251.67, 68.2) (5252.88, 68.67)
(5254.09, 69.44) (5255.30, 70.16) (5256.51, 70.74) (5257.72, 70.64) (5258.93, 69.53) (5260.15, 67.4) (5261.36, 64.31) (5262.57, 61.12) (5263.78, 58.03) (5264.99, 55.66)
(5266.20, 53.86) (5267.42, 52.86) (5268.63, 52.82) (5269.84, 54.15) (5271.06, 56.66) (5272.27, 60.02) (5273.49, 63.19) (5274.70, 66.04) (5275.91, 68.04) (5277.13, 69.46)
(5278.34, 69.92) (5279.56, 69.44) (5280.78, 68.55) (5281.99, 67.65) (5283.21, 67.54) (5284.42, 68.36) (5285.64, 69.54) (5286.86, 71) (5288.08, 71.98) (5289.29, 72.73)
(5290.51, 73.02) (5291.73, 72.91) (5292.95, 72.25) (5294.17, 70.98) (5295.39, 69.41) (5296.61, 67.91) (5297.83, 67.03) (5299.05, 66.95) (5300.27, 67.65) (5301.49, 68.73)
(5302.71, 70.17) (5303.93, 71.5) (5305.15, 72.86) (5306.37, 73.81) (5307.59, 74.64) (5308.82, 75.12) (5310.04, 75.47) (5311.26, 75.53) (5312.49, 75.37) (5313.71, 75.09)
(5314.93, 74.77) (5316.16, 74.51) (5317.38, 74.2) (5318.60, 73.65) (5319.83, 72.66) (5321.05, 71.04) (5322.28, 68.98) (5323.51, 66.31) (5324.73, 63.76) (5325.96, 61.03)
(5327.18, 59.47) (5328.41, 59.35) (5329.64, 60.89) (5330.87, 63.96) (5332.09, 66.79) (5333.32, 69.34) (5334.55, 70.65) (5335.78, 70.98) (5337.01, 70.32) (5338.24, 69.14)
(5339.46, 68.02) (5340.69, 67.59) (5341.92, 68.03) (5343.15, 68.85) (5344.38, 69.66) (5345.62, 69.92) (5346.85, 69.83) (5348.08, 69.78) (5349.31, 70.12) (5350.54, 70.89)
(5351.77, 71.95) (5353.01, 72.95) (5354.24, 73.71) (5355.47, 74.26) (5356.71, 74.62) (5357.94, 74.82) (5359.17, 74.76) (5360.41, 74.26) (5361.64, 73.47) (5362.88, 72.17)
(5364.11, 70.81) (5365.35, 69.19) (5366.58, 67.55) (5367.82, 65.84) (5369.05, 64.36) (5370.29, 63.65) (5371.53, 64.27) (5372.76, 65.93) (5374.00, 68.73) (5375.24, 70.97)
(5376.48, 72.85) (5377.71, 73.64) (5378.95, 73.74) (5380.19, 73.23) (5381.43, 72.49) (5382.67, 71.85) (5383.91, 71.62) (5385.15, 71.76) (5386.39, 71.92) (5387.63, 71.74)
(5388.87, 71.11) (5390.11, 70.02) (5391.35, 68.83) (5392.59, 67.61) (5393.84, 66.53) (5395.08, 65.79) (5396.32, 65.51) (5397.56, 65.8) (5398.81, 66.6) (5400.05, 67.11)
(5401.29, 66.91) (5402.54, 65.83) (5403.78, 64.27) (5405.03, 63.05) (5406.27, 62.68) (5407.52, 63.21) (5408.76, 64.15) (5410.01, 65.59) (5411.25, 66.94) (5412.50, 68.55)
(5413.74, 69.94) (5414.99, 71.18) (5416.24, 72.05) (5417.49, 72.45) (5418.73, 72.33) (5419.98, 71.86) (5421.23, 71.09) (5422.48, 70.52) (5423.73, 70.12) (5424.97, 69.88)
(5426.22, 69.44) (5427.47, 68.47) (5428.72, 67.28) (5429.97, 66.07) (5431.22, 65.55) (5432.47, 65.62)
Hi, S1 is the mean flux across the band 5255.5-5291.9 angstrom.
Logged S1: 65.2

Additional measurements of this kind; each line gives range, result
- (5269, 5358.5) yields 69.4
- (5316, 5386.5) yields 69.6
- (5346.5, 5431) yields 69.4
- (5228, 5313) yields 67.9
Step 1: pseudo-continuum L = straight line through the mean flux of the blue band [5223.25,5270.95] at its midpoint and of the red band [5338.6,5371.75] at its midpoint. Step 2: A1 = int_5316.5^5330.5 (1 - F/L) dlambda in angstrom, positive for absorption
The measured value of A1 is 0.5 angstrom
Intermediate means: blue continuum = 65.7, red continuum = 70.3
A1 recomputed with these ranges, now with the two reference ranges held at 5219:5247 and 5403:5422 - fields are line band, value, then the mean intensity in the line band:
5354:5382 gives -1.19 angstrom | 70.8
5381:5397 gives -0.42 angstrom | 69.7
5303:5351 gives -1.39 angstrom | 69.8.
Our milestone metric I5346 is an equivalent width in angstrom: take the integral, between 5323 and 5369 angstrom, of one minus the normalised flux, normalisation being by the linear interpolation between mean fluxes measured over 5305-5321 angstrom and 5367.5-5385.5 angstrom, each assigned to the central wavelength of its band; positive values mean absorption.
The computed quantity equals 1.8 angstrom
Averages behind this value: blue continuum 74.4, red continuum 69.7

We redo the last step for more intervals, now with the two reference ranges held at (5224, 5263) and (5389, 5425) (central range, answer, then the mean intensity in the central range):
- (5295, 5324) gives -1.7 angstrom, 71.8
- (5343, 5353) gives -0.4 angstrom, 70.3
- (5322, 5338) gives 0.5 angstrom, 65.5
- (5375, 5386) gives -0.8 angstrom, 72.5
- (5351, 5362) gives -1.0 angstrom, 73.8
